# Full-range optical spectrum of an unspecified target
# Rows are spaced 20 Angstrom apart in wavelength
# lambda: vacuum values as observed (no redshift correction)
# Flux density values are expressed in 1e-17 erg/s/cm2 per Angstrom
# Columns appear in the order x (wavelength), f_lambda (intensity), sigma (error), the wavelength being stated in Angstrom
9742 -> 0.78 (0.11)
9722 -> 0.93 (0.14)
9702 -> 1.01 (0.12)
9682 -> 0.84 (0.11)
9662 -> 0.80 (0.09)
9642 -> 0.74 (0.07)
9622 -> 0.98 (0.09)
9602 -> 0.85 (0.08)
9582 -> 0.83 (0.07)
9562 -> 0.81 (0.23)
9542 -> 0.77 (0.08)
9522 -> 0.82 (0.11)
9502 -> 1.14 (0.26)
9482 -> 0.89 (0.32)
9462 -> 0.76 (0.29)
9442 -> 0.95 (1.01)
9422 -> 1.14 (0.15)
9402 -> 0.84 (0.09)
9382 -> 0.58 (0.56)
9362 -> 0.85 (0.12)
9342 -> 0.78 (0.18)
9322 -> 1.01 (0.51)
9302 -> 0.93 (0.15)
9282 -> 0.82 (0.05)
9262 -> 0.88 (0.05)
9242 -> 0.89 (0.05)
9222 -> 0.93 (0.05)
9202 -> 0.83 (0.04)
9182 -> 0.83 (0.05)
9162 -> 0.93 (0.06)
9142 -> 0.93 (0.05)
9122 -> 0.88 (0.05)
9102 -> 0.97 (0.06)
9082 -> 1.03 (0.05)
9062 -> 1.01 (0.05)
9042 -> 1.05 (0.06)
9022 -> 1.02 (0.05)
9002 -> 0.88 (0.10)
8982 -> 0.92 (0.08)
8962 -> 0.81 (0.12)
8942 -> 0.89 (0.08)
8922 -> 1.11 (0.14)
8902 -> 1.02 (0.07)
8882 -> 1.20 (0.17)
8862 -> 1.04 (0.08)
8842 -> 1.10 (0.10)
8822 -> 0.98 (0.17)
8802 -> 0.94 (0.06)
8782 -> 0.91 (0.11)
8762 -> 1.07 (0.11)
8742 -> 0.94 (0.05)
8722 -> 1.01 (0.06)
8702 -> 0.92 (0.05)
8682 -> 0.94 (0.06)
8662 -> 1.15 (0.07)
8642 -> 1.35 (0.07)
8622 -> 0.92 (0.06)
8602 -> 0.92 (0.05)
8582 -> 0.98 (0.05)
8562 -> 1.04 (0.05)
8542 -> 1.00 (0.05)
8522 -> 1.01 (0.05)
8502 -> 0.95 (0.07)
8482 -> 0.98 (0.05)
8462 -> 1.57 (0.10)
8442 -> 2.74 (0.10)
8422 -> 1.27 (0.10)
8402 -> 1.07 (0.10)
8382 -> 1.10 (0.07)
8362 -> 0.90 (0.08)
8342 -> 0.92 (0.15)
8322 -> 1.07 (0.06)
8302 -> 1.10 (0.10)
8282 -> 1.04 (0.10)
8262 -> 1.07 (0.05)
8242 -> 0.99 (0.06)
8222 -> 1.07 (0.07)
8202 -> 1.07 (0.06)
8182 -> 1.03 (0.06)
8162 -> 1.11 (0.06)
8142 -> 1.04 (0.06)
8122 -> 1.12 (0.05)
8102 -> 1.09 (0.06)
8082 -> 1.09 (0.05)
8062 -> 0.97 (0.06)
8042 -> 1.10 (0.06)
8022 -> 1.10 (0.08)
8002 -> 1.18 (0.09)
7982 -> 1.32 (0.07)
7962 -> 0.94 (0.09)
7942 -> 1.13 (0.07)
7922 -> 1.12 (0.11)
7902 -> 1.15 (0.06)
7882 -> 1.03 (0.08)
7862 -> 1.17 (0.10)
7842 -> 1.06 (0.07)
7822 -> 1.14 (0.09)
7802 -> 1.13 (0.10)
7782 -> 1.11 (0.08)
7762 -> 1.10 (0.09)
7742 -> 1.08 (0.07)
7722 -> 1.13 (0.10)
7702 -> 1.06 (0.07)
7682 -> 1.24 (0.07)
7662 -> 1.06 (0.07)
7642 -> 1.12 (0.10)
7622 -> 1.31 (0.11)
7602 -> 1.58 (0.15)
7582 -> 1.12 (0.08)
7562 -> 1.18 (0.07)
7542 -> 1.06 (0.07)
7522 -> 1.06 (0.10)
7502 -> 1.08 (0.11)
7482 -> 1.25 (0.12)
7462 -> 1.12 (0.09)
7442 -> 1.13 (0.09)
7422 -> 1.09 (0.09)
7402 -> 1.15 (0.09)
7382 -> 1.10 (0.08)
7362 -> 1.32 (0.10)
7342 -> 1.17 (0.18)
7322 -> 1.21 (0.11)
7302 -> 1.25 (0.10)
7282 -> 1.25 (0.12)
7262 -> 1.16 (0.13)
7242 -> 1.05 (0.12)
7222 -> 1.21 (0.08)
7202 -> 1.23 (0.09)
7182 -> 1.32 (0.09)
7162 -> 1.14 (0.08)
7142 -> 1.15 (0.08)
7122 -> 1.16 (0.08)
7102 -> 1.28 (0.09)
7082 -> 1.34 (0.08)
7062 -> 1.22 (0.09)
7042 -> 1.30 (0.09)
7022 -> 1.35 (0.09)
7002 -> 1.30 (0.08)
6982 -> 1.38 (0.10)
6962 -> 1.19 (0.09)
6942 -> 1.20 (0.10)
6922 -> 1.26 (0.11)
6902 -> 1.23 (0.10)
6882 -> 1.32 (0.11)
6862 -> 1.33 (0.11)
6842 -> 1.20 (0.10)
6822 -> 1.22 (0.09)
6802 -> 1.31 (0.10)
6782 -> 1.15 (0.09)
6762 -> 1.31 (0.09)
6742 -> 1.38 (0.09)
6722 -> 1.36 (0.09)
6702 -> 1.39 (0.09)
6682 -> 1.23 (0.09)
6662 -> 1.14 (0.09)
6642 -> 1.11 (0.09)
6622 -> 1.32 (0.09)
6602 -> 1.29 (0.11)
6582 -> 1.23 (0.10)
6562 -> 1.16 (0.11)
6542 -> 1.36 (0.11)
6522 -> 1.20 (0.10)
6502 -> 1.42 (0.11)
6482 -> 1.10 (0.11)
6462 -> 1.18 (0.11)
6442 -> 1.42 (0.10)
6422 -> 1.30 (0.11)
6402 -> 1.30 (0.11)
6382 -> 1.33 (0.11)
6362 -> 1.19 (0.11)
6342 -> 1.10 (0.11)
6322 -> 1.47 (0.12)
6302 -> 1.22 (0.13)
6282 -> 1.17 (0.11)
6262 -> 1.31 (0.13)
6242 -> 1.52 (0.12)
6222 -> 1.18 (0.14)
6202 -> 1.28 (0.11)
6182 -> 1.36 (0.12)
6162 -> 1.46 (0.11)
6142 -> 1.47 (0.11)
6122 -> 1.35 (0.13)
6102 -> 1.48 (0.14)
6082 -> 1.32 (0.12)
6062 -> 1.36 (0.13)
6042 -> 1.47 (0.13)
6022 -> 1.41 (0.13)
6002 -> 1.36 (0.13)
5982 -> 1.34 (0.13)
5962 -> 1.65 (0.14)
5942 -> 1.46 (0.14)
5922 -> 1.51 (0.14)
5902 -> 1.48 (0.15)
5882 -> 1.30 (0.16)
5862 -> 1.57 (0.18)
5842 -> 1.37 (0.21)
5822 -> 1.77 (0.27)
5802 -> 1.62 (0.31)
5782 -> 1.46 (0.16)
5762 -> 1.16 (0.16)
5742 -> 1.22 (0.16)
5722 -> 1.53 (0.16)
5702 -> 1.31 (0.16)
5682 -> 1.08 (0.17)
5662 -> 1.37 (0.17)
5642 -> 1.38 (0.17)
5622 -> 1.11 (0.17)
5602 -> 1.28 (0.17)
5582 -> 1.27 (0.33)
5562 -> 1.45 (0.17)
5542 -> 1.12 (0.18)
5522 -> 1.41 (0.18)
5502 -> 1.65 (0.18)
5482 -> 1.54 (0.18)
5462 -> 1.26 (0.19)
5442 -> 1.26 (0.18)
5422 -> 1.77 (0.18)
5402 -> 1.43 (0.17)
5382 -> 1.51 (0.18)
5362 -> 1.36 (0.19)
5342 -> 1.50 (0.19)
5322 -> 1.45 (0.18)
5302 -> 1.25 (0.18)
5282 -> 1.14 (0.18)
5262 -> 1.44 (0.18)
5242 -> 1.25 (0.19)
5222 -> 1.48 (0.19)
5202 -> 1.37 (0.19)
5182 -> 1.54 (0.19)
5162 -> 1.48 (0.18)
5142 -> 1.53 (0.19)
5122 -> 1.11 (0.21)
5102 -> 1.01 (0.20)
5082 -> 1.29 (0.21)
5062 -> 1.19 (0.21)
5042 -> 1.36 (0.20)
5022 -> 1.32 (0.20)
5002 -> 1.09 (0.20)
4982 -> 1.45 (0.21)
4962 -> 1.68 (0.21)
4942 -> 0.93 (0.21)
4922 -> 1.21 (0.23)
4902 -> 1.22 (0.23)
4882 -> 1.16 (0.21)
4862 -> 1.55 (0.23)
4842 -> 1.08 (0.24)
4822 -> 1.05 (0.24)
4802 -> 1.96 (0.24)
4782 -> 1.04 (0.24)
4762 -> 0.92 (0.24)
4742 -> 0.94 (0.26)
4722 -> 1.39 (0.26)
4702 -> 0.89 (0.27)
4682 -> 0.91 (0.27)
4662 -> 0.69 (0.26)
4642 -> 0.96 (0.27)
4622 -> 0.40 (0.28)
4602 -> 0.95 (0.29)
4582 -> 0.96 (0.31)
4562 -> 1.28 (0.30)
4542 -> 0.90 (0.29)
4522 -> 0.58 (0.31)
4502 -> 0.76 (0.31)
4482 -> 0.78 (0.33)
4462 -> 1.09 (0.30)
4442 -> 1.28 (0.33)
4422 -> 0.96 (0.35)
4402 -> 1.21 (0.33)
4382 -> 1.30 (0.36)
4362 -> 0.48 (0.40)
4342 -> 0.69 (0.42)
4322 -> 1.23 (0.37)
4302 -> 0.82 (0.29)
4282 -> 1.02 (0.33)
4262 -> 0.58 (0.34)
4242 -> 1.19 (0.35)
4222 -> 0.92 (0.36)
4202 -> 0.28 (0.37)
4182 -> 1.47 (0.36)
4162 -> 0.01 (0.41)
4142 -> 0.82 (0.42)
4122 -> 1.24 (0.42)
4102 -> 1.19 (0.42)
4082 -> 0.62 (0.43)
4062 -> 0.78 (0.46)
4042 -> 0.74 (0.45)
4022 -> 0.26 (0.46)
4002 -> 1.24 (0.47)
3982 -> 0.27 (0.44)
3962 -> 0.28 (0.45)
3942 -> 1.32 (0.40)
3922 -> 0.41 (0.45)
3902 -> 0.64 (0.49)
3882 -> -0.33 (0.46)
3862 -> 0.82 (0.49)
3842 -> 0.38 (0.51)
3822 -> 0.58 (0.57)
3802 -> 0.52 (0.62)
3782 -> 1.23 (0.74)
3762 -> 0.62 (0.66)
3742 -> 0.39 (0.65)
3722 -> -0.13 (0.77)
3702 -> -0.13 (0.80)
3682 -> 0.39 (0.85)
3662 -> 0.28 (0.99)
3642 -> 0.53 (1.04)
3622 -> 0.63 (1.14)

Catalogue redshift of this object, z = 0.286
